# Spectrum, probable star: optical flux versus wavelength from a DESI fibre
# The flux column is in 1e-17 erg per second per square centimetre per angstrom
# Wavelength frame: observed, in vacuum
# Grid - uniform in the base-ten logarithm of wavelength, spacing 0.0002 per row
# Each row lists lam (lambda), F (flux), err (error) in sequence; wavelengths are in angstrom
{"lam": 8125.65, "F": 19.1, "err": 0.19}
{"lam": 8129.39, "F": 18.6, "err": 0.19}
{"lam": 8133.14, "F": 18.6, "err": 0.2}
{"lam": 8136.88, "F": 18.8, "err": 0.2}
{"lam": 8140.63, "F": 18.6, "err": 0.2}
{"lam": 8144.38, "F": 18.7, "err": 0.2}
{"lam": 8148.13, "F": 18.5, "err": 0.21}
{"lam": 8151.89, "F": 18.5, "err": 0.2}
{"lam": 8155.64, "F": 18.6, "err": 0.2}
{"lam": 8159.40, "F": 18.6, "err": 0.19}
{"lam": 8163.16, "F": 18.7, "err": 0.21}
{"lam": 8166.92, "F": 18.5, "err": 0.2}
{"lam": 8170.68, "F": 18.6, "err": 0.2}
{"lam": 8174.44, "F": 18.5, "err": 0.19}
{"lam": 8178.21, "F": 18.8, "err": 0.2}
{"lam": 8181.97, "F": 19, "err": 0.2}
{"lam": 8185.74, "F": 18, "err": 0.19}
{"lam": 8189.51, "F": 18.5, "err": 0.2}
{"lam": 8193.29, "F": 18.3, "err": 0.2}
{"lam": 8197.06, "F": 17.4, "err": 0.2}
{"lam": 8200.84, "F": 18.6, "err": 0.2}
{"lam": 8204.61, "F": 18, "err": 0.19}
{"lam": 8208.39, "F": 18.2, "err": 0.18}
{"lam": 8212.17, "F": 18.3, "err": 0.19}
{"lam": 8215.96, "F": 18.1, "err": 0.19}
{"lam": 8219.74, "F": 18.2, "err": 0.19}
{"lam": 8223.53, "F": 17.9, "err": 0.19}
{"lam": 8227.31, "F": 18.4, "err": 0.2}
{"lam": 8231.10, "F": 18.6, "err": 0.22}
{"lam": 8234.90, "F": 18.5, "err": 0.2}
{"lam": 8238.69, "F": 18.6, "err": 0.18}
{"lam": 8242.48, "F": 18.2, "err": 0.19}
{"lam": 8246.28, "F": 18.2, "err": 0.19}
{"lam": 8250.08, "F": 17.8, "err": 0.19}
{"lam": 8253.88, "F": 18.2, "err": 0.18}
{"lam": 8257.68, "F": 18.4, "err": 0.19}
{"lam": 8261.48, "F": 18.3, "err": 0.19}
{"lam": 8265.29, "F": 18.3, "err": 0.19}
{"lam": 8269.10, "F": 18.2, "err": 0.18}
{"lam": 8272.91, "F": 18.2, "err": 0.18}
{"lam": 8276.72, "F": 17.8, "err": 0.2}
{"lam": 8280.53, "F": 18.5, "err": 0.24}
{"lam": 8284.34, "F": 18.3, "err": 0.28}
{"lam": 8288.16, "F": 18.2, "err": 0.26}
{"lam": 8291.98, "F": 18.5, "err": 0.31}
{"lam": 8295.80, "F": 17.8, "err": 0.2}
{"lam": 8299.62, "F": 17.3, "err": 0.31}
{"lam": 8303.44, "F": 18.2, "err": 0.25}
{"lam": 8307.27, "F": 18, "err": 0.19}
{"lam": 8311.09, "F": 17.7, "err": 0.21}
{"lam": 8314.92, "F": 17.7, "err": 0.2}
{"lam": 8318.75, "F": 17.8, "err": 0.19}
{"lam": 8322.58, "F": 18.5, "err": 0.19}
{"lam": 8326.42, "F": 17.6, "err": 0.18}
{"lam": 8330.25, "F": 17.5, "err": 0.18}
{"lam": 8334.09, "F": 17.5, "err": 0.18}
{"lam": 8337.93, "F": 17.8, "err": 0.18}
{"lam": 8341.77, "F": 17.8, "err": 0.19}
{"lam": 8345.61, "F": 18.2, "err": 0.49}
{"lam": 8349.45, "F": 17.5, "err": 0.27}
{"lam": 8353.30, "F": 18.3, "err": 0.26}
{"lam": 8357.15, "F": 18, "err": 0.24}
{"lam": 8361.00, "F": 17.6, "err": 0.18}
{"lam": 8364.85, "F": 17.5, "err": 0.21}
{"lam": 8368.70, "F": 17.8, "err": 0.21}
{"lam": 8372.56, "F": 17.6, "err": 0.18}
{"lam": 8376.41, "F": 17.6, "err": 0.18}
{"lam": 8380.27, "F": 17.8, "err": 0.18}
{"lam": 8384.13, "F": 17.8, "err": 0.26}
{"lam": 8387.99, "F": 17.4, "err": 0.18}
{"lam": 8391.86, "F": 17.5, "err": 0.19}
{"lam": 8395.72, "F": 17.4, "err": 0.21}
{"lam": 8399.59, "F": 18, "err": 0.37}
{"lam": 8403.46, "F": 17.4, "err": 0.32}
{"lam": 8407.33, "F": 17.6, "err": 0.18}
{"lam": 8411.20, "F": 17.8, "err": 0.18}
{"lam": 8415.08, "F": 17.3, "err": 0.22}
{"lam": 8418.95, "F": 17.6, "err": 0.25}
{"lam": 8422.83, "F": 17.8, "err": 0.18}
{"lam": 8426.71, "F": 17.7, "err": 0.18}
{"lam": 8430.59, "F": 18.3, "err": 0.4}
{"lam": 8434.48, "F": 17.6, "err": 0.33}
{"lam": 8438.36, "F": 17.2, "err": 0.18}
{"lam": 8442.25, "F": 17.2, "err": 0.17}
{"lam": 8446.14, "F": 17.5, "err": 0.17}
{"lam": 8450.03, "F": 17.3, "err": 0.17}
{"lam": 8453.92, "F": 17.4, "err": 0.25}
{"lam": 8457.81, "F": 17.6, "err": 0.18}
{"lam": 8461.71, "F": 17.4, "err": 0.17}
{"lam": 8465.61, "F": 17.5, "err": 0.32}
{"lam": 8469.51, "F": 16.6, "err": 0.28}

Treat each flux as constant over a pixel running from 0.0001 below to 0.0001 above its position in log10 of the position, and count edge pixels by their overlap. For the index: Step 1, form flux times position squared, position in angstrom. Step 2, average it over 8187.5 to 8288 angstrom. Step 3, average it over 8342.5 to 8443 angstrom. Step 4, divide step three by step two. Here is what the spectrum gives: 1.01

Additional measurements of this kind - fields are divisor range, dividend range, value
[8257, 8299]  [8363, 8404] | 0.99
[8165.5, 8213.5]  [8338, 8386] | 1.01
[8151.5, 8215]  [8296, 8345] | 1.00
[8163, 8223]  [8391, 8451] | 1.01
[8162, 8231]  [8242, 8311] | 1.01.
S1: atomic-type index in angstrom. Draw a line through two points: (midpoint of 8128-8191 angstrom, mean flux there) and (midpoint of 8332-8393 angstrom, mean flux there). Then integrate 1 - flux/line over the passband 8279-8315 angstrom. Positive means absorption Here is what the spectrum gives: 0.0 angstrom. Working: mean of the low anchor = 18.6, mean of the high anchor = 17.7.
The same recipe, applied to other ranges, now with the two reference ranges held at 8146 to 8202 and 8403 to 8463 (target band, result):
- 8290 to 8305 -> 0.1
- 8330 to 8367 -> 0.1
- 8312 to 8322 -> 0.1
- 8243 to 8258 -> 0.1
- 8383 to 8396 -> 0.1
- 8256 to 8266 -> -0.1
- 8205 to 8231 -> 0.2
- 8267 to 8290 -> -0.1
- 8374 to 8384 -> 0.0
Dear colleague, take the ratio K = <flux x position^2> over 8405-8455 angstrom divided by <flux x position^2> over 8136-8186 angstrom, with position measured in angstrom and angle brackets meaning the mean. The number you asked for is 1.0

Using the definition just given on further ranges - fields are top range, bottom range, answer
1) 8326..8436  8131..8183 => 1.00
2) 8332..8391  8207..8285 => 1.00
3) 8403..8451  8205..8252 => 1.01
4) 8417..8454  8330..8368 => 1.01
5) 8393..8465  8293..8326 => 1.01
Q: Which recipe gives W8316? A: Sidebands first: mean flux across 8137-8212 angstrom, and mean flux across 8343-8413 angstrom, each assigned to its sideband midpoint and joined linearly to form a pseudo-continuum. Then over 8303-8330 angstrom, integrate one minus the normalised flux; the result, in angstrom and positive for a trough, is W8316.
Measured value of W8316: 0.1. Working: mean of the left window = 18.5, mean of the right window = 17.7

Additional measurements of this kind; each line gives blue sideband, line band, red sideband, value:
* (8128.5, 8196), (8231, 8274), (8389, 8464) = -0.15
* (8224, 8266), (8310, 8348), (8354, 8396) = 0.18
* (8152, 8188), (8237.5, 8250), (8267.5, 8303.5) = 0.02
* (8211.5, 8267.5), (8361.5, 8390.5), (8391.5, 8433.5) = 0.27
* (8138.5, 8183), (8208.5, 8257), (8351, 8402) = 0.18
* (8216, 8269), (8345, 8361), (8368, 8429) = -0.11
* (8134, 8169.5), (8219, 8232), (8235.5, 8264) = 0.06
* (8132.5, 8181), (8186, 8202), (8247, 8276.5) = 0.26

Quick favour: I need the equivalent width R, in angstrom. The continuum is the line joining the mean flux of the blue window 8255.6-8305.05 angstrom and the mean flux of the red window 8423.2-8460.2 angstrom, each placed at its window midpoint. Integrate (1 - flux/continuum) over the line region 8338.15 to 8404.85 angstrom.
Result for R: 0.3 angstrom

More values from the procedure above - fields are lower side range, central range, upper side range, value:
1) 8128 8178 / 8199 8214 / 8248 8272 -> 0.1 angstrom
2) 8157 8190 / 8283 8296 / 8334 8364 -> -0.1 angstrom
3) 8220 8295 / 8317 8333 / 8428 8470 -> 0.1 angstrom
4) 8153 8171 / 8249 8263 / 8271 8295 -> 0.1 angstrom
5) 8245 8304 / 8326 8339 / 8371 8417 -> 0.2 angstrom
